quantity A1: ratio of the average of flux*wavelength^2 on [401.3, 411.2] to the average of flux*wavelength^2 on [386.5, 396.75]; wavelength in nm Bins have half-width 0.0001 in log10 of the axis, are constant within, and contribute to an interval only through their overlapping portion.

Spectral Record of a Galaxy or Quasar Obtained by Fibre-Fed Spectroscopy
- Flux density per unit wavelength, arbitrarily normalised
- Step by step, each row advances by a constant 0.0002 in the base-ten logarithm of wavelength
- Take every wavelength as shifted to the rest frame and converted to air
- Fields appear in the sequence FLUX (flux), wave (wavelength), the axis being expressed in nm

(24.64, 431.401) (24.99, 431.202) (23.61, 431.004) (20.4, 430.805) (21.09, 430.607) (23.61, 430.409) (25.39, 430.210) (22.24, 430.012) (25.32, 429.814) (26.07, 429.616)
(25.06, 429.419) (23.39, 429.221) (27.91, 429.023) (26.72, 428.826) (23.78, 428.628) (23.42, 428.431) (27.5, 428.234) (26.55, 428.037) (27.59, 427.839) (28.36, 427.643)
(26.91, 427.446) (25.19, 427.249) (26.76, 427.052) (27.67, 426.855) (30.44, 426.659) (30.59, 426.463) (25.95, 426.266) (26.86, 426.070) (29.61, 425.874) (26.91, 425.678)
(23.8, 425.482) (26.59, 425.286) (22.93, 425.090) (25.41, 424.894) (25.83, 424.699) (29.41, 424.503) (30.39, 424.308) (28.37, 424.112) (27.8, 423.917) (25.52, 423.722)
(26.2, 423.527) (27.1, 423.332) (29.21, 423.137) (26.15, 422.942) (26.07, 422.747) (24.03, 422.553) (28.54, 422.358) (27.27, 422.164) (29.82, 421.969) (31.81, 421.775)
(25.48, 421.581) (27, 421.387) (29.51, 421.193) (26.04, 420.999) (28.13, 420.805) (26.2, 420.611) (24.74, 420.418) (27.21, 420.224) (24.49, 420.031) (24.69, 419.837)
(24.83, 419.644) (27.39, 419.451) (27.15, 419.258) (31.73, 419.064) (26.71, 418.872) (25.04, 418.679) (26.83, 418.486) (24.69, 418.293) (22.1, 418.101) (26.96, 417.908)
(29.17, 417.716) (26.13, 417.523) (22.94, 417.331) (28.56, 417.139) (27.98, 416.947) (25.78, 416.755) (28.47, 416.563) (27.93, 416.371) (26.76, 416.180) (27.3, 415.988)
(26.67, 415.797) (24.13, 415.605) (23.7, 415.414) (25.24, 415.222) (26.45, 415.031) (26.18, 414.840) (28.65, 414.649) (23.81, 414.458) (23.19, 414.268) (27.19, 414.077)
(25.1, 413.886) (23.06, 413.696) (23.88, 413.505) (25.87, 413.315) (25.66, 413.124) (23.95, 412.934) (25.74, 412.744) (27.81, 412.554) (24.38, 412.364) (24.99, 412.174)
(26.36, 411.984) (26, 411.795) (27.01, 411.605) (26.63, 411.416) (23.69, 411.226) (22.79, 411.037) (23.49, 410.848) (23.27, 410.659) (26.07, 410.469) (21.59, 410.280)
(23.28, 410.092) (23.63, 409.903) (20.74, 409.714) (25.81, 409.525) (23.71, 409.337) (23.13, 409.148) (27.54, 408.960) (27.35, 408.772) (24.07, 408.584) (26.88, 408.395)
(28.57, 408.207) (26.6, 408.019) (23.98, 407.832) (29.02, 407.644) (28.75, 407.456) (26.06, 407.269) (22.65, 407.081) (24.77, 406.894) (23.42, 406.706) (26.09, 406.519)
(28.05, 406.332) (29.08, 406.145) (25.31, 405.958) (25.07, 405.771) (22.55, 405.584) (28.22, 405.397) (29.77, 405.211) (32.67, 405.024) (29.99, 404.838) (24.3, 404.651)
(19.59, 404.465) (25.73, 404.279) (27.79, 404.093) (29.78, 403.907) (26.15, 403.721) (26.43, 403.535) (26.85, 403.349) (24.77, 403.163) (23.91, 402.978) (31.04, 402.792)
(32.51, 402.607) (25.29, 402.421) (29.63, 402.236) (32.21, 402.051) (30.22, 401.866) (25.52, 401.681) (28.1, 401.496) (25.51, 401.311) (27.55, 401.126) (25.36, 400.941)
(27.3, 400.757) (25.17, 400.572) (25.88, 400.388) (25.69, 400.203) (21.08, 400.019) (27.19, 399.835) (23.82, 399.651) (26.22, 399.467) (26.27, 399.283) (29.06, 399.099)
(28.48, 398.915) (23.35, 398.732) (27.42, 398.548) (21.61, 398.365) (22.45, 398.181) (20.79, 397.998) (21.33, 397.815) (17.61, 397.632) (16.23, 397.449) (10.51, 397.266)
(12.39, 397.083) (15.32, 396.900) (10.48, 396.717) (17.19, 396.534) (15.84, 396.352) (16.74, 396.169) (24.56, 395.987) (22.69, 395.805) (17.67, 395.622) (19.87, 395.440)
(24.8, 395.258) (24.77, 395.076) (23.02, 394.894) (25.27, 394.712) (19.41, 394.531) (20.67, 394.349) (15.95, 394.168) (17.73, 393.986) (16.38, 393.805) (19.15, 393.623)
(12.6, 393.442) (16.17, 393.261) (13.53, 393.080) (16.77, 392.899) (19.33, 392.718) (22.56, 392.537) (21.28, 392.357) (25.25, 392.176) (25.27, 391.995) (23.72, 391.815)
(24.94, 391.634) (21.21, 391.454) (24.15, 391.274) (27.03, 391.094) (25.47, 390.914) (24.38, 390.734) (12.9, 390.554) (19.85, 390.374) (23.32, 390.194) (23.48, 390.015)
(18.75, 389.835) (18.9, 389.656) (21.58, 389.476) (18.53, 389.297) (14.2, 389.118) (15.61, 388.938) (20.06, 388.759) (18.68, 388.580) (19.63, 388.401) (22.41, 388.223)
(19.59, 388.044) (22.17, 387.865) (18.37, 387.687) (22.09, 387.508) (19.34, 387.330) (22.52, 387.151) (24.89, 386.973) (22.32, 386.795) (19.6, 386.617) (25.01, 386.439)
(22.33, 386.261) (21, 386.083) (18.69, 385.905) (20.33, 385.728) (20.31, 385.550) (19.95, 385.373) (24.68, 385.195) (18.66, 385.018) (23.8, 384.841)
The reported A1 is 1.39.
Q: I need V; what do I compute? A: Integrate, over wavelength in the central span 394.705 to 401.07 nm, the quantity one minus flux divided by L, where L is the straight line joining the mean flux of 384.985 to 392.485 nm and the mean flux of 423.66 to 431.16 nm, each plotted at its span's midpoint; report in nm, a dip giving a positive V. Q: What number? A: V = 0.18 nm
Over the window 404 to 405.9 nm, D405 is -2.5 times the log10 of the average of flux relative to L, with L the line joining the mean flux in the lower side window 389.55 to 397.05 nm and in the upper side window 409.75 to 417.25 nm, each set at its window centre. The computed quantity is -0.15 mag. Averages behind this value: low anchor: 20.1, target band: 26.5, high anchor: 25.4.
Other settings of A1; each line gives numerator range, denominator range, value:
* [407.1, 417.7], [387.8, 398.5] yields 1.42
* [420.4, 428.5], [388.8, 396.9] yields 1.59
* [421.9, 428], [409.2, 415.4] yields 1.16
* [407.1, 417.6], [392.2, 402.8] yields 1.24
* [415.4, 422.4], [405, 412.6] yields 1.10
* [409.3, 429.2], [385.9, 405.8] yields 1.30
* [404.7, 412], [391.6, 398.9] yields 1.40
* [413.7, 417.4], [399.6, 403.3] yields 1.04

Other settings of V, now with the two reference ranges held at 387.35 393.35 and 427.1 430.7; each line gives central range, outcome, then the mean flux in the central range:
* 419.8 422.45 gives -0.310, 27.3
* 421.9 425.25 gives -0.315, 27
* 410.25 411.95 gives -0.110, 24.7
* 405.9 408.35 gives -0.397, 26.4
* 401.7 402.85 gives -0.403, 29.8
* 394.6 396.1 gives -0.102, 22.7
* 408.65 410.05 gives -0.094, 24.5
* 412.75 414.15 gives -0.090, 25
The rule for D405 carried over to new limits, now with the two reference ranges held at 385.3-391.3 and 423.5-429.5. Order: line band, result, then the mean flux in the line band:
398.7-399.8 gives -0.17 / 26.4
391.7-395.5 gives 0.07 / 20.2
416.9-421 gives -0.03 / 26.3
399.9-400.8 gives -0.10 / 25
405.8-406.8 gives -0.12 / 26.3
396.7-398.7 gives 0.21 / 18.3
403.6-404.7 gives -0.11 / 25.6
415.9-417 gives -0.09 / 27.3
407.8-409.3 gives -0.09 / 26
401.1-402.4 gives -0.23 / 28.3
